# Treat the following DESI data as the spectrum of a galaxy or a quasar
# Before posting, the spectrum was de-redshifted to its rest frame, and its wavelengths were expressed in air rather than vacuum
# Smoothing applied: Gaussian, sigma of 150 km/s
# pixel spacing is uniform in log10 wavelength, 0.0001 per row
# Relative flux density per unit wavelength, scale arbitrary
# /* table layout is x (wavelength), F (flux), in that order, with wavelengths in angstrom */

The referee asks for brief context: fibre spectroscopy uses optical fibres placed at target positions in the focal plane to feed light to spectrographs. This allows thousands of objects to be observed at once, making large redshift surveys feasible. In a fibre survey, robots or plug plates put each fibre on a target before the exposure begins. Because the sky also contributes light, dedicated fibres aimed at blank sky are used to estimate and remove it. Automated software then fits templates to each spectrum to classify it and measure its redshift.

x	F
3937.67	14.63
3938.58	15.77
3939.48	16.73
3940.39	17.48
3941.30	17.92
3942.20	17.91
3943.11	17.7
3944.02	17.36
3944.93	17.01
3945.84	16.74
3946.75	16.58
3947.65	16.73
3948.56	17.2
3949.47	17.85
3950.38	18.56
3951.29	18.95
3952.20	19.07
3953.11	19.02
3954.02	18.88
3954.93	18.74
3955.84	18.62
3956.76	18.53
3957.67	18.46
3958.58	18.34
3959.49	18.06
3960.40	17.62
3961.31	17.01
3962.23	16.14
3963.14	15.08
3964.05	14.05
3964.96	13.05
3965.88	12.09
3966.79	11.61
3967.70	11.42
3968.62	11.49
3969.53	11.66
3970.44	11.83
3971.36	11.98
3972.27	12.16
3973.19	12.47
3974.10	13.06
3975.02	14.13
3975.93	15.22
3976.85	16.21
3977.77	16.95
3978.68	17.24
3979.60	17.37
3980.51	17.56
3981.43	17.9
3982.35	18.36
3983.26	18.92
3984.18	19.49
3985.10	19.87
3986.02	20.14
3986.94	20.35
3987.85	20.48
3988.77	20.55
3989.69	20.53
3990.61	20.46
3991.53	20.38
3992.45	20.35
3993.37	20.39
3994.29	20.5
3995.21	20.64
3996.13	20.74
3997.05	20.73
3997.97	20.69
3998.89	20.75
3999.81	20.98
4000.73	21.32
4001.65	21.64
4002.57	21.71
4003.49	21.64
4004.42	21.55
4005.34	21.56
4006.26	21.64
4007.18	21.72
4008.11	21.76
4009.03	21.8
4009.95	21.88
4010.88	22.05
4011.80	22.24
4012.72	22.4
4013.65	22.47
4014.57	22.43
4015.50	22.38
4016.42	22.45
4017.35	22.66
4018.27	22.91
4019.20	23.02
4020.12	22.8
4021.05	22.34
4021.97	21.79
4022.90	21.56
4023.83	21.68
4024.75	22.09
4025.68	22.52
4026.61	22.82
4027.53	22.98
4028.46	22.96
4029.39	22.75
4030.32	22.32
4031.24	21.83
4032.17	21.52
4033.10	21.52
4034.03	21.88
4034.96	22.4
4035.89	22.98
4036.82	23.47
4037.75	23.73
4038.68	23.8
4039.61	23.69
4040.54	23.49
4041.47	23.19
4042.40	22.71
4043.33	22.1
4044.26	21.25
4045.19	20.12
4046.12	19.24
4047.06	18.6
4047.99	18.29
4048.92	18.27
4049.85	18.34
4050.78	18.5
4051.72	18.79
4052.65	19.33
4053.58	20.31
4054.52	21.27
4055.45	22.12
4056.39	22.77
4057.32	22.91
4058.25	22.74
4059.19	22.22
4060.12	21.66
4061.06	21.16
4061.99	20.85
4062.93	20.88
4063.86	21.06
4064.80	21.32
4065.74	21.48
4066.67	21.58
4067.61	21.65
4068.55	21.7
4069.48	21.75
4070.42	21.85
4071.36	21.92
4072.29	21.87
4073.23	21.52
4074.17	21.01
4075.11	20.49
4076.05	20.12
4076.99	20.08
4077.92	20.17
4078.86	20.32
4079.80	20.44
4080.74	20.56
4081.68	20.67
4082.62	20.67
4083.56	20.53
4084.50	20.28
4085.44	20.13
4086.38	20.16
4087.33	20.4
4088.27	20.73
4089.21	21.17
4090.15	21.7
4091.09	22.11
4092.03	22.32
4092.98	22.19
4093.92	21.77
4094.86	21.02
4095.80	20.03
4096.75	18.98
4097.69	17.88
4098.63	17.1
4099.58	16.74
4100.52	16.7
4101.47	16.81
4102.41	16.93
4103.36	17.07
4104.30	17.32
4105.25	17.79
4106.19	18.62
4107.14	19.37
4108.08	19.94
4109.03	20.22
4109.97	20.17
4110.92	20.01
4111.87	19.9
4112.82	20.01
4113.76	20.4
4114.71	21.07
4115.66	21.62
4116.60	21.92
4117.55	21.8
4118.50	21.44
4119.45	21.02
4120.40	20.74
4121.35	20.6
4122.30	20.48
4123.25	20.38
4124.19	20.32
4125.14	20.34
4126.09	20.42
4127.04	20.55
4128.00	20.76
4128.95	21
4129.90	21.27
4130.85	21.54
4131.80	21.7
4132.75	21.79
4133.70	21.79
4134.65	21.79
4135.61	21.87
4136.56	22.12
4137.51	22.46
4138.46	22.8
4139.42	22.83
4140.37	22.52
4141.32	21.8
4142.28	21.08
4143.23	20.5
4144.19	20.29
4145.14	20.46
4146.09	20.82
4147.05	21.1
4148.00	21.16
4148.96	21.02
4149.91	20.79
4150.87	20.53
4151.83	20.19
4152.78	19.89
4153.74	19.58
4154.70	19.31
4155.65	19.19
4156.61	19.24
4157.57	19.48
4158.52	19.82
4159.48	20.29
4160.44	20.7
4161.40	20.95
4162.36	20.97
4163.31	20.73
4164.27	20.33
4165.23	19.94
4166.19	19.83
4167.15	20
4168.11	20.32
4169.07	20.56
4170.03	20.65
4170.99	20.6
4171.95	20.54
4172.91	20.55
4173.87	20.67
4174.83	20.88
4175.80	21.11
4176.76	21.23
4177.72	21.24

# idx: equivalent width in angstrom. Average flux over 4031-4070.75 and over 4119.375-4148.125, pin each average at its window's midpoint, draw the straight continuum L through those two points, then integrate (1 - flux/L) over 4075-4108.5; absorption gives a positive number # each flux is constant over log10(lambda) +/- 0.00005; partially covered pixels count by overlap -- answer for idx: 2.6 angstrom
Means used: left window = 21.4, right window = 21.2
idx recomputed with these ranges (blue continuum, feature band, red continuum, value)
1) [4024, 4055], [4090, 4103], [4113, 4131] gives 1.1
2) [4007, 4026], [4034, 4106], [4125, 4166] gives 3.4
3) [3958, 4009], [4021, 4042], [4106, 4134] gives -4.1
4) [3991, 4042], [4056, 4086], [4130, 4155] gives 0.7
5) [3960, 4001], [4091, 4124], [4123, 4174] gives 0.2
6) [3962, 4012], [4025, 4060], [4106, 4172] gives -4.6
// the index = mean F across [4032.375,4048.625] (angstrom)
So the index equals 21.9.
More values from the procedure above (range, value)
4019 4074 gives 21.6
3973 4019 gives 20.1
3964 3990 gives 15.8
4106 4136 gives 20.8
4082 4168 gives 20.4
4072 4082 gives 20.6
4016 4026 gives 22.3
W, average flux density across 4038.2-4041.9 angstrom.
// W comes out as 23.6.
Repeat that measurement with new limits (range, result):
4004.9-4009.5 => 21.7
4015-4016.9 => 22.3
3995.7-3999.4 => 20.7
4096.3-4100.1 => 17.7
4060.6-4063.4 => 21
